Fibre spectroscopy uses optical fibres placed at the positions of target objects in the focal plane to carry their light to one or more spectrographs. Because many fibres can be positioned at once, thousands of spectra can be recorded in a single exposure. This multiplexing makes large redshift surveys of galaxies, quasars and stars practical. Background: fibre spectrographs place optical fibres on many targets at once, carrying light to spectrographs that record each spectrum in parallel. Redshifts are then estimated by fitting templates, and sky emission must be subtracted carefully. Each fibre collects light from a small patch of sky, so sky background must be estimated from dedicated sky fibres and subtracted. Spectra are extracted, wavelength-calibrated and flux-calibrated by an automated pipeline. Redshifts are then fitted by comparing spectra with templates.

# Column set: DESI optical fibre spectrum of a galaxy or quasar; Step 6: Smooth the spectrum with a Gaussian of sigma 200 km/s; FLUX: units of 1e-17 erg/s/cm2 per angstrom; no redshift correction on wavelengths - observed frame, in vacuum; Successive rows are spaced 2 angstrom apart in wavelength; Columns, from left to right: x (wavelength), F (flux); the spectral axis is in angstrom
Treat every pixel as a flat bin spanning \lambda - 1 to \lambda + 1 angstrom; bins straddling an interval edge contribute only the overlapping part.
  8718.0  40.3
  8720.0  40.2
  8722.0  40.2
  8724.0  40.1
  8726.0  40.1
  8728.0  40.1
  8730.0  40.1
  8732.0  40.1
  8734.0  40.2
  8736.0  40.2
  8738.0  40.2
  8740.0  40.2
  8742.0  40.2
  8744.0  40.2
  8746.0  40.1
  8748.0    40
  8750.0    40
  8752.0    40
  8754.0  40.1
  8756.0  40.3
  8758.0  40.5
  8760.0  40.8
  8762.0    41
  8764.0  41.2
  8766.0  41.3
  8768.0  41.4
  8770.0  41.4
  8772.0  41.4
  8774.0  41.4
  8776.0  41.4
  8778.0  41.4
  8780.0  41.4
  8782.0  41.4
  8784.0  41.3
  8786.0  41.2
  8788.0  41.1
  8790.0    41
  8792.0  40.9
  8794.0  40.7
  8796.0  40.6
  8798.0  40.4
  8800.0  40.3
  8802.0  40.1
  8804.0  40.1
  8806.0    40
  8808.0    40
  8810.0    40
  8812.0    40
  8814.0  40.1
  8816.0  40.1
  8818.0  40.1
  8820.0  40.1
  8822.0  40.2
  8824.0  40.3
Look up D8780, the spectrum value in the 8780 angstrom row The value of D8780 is 41.4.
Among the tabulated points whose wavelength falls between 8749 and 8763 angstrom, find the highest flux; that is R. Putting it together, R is 41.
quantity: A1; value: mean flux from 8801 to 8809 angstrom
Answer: 40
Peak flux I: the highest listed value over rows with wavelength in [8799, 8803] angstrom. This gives 40.3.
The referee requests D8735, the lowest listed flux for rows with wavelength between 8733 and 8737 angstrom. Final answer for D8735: 40.2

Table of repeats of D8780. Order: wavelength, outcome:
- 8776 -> 41.4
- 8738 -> 40.2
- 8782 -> 41.4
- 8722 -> 40.2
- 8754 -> 40.1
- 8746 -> 40.1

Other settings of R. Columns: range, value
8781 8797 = 41.4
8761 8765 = 41.2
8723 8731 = 40.1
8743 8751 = 40.2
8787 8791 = 41.1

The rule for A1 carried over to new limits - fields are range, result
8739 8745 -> 40.2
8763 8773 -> 41.3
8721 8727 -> 40.1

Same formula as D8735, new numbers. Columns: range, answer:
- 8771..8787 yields 41.2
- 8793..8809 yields 40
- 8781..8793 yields 40.9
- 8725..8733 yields 40.1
